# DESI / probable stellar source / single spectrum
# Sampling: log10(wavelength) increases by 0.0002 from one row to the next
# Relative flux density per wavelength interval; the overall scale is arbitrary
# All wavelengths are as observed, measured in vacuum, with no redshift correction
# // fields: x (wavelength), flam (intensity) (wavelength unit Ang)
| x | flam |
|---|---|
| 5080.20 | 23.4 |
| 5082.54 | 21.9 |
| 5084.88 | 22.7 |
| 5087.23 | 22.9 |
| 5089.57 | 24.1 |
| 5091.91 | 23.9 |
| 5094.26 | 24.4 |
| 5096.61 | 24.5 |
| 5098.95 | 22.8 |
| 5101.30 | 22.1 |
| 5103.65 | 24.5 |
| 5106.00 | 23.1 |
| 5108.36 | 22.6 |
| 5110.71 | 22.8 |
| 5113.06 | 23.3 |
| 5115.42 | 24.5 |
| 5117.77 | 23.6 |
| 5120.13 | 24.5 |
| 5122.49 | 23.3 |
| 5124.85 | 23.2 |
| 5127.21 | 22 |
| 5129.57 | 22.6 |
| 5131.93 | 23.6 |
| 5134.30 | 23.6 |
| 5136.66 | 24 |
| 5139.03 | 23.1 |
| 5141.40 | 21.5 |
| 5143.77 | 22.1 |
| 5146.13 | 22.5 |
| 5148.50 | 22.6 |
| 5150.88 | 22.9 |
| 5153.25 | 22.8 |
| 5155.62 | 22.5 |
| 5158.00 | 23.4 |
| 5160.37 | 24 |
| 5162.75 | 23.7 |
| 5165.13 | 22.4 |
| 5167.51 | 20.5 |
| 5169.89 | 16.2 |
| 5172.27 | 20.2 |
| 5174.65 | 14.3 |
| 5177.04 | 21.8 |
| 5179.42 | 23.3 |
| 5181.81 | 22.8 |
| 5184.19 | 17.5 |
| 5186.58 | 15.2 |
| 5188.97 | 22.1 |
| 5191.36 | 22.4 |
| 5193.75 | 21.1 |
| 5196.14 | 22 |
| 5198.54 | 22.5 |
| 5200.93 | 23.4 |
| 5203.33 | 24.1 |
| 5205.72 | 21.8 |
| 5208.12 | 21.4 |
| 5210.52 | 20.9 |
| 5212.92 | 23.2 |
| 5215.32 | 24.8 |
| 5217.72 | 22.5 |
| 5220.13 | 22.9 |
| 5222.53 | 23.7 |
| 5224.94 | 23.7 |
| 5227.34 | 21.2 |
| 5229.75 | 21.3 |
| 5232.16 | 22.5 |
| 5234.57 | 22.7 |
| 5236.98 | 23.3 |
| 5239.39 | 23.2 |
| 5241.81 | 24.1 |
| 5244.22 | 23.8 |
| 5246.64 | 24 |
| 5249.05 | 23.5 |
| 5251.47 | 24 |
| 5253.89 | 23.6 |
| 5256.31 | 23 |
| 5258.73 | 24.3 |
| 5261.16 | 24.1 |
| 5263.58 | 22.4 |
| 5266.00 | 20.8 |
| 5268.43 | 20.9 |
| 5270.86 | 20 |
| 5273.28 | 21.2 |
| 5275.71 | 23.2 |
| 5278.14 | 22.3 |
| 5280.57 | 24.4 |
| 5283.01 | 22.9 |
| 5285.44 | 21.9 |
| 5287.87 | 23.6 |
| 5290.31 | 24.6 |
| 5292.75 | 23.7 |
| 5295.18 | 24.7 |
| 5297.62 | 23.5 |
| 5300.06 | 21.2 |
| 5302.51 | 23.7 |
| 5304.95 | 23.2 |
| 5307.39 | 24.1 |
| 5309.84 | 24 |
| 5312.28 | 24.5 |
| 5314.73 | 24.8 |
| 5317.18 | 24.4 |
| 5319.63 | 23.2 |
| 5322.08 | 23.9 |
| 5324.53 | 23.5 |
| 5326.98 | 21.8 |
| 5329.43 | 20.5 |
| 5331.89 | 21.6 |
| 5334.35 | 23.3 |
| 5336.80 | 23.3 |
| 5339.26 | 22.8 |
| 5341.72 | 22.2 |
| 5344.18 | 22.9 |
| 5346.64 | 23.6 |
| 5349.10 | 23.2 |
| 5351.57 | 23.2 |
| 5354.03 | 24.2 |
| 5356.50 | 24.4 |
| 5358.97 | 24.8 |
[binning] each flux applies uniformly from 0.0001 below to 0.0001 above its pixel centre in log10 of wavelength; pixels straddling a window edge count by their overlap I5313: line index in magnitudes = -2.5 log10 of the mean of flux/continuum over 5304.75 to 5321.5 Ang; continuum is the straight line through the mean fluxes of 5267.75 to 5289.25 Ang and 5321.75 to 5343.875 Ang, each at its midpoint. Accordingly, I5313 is -0.08 mag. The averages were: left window 22.3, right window 22.5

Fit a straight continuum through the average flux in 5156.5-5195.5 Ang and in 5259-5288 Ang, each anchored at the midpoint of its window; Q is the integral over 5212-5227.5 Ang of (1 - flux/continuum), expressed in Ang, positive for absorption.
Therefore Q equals -1.3 Ang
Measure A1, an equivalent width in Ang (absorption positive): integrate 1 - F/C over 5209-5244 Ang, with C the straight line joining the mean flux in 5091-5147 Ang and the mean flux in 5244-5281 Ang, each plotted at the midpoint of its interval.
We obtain 0.0 Ang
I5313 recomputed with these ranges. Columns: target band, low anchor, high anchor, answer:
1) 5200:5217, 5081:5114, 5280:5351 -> 0.02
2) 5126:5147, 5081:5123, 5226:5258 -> 0.03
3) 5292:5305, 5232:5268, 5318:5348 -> -0.02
